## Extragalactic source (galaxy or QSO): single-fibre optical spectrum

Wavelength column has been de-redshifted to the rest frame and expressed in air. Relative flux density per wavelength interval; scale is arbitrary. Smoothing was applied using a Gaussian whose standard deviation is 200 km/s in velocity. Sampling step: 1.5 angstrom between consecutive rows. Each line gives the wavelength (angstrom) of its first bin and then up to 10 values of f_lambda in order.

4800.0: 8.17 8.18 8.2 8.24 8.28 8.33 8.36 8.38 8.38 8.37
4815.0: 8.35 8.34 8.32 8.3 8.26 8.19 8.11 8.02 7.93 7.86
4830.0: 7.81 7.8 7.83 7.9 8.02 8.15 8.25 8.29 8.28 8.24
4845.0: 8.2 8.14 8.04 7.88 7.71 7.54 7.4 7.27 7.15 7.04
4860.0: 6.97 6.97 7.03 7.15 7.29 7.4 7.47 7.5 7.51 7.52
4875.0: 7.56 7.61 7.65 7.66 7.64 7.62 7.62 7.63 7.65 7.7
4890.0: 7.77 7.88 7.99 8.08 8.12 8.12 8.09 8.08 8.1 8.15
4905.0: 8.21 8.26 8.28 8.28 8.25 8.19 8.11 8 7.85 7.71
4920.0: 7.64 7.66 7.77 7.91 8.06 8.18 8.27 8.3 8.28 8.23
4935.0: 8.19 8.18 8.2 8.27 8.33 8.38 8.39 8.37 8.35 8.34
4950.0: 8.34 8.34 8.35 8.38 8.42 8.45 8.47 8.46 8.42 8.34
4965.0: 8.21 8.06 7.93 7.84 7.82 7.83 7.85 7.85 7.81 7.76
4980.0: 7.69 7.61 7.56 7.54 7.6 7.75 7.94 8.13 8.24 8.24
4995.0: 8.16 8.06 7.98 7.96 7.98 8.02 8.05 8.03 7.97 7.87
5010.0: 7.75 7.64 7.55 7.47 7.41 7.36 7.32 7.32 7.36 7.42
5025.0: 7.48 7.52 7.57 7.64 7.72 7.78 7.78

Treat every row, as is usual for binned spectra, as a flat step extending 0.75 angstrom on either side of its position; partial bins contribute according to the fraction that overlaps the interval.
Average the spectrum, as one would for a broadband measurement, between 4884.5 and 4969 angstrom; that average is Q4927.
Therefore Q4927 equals 8.14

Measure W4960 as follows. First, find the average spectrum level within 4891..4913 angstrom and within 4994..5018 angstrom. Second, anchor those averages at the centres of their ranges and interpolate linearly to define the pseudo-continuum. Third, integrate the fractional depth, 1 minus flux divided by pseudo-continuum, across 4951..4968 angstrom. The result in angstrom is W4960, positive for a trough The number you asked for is -0.8 angstrom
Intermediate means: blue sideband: 8.14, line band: 8.34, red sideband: 7.84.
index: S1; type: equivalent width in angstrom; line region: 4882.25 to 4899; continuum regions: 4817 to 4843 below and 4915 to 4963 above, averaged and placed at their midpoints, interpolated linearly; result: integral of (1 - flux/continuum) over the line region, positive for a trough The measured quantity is 0.6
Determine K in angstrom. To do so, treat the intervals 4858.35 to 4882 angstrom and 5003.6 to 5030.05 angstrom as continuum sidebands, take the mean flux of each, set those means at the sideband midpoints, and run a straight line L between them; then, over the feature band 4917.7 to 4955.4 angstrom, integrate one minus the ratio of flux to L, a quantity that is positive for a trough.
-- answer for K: -3.5 angstrom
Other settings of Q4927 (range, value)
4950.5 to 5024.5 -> 7.91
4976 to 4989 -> 7.68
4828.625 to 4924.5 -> 7.79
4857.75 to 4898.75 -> 7.57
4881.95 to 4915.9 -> 8.01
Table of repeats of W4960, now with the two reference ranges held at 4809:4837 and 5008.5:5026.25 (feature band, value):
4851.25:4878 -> 2.19 angstrom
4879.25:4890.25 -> 0.37 angstrom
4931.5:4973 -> -3.02 angstrom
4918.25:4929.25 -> -0.14 angstrom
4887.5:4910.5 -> -0.58 angstrom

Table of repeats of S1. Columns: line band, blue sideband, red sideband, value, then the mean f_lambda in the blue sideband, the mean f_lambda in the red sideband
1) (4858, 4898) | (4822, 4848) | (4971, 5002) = 2.2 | 8.06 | 7.88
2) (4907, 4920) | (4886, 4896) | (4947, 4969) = -0.1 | 7.86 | 8.32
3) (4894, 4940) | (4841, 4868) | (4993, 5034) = -2.9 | 7.55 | 7.72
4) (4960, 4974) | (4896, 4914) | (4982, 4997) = -0.2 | 8.18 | 7.91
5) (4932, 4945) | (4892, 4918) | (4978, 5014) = -0.4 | 8.12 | 7.88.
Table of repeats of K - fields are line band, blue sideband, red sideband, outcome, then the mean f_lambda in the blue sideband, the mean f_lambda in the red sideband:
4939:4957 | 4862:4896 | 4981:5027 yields -1.6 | 7.59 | 7.75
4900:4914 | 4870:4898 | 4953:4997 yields -0.7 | 7.73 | 8.02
